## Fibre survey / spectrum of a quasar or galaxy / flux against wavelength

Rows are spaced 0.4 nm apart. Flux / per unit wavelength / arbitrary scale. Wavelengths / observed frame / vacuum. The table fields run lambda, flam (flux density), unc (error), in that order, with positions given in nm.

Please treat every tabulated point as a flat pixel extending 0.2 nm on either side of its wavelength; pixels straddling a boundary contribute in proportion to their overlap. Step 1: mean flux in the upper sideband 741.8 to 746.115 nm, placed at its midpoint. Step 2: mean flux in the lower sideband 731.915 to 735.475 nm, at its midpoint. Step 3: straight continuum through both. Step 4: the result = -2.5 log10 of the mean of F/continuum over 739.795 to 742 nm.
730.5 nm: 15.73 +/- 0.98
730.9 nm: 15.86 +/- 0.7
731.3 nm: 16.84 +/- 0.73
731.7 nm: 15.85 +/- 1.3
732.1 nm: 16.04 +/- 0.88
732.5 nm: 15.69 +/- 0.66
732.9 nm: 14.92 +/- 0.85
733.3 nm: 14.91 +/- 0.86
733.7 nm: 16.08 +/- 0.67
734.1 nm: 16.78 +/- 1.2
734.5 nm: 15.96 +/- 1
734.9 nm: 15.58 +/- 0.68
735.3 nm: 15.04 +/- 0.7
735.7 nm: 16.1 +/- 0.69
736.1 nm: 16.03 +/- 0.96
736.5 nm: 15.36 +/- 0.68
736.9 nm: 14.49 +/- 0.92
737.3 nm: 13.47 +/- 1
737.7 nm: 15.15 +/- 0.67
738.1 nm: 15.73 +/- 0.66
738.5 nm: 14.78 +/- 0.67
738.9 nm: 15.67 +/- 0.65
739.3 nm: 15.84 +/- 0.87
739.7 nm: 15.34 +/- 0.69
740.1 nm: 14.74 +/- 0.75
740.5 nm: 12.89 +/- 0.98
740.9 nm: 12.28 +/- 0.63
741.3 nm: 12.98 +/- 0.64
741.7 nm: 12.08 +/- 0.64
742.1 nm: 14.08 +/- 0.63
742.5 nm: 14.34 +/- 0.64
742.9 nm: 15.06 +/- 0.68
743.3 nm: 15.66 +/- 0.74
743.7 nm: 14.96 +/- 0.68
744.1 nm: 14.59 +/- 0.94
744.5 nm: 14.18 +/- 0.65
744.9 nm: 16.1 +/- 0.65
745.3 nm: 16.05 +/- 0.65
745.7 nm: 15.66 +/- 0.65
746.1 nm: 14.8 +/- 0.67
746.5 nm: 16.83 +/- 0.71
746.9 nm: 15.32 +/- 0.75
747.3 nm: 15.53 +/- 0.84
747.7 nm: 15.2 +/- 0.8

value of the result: 0.16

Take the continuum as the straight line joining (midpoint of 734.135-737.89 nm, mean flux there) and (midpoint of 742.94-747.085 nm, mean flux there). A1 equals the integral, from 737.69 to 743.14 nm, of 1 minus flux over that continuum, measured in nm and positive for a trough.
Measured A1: 0.36 nm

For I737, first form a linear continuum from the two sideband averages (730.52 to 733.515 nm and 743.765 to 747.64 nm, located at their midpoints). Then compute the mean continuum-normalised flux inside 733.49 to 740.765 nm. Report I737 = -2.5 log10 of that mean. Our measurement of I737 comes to 0.03 mag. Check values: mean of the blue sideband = 15.7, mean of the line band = 15.3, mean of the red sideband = 15.4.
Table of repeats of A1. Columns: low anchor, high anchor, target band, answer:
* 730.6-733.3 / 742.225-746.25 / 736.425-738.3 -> 0.084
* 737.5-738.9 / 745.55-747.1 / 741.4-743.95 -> 0.194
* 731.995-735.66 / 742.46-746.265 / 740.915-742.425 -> 0.221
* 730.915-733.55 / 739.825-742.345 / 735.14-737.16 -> -0.099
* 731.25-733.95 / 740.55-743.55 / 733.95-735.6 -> -0.060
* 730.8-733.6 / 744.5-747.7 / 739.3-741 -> 0.166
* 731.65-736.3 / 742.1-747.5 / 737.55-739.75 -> 0.015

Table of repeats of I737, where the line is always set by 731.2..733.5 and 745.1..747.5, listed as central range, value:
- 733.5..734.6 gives -0.04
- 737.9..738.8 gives 0.03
